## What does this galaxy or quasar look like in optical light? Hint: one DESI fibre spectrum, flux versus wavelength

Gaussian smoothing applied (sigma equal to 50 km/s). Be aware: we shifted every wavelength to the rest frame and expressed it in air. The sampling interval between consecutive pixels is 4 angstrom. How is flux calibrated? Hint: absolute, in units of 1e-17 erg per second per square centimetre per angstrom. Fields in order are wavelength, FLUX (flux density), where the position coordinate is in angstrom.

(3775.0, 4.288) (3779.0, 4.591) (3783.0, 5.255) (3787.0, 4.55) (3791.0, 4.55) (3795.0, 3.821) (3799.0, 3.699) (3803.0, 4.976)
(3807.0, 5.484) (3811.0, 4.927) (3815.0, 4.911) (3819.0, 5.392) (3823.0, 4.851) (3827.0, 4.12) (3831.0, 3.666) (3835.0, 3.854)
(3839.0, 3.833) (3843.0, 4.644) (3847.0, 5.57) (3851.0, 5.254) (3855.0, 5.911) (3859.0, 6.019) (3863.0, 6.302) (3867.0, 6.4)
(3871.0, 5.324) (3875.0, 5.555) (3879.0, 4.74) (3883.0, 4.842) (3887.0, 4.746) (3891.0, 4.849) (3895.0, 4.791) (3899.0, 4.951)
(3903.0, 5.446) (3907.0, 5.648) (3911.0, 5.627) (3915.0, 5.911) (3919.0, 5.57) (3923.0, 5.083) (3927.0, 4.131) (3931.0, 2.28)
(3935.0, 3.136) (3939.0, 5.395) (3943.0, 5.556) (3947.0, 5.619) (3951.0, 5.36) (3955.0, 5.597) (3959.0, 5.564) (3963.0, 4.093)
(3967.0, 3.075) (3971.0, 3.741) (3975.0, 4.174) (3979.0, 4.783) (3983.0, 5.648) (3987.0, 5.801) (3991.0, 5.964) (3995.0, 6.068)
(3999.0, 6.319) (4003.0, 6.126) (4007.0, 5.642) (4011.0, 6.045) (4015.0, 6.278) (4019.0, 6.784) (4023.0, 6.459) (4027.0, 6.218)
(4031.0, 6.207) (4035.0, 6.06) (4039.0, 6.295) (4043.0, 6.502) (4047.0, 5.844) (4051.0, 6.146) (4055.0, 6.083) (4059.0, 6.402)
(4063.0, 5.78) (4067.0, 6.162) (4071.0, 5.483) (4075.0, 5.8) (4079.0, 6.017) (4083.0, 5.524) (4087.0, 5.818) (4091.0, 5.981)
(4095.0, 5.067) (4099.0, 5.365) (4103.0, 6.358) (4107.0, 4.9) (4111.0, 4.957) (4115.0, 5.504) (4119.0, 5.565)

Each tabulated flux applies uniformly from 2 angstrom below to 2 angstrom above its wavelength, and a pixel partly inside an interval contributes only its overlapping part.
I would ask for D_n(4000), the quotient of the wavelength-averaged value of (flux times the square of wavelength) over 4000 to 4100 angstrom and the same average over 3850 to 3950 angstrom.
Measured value 1.3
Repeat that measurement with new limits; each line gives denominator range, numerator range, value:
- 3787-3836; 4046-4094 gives 1.48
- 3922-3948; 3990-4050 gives 1.47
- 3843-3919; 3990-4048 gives 1.23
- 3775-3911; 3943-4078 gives 1.25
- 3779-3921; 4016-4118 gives 1.31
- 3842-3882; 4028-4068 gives 1.21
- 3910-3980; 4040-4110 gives 1.33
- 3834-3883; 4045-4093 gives 1.24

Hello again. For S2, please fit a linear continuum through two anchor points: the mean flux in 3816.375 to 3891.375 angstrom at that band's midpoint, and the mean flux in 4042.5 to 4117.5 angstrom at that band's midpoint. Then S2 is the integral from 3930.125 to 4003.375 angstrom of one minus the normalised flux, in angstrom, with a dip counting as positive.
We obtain 5.8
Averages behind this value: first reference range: 5.05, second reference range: 5.76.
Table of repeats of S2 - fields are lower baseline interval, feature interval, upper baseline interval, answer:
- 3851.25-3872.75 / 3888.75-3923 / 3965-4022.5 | 2.7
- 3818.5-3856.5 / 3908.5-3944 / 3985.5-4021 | 4.6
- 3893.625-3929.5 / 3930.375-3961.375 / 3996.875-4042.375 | 3.5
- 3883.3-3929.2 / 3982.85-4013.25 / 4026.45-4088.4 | -1.6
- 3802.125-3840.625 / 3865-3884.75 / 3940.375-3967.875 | -2.4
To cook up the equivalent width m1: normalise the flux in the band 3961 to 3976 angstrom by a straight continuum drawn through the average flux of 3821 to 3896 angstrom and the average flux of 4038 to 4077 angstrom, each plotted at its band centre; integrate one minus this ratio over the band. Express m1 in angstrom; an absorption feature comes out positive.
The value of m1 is 4.9 angstrom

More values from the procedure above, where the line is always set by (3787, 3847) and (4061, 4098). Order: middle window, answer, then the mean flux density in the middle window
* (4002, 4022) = -2.86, 6.19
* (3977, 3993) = -0.77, 5.55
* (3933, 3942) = 1.18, 4.41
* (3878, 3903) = -0.08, 4.87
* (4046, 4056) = -0.79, 6.04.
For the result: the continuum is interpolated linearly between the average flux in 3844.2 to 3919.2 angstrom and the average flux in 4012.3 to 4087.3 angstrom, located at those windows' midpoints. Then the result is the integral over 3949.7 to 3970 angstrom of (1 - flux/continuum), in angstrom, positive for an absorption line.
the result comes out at 3.8 angstrom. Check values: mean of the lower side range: 5.43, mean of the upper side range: 6.1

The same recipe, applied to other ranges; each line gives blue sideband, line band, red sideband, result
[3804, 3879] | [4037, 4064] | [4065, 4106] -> -2.5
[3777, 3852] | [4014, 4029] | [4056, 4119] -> -2.8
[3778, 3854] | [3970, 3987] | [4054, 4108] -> 1.8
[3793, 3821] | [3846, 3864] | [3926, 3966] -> -4.2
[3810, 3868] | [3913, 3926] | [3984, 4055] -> 0.3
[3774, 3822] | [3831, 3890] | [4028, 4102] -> -1.8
